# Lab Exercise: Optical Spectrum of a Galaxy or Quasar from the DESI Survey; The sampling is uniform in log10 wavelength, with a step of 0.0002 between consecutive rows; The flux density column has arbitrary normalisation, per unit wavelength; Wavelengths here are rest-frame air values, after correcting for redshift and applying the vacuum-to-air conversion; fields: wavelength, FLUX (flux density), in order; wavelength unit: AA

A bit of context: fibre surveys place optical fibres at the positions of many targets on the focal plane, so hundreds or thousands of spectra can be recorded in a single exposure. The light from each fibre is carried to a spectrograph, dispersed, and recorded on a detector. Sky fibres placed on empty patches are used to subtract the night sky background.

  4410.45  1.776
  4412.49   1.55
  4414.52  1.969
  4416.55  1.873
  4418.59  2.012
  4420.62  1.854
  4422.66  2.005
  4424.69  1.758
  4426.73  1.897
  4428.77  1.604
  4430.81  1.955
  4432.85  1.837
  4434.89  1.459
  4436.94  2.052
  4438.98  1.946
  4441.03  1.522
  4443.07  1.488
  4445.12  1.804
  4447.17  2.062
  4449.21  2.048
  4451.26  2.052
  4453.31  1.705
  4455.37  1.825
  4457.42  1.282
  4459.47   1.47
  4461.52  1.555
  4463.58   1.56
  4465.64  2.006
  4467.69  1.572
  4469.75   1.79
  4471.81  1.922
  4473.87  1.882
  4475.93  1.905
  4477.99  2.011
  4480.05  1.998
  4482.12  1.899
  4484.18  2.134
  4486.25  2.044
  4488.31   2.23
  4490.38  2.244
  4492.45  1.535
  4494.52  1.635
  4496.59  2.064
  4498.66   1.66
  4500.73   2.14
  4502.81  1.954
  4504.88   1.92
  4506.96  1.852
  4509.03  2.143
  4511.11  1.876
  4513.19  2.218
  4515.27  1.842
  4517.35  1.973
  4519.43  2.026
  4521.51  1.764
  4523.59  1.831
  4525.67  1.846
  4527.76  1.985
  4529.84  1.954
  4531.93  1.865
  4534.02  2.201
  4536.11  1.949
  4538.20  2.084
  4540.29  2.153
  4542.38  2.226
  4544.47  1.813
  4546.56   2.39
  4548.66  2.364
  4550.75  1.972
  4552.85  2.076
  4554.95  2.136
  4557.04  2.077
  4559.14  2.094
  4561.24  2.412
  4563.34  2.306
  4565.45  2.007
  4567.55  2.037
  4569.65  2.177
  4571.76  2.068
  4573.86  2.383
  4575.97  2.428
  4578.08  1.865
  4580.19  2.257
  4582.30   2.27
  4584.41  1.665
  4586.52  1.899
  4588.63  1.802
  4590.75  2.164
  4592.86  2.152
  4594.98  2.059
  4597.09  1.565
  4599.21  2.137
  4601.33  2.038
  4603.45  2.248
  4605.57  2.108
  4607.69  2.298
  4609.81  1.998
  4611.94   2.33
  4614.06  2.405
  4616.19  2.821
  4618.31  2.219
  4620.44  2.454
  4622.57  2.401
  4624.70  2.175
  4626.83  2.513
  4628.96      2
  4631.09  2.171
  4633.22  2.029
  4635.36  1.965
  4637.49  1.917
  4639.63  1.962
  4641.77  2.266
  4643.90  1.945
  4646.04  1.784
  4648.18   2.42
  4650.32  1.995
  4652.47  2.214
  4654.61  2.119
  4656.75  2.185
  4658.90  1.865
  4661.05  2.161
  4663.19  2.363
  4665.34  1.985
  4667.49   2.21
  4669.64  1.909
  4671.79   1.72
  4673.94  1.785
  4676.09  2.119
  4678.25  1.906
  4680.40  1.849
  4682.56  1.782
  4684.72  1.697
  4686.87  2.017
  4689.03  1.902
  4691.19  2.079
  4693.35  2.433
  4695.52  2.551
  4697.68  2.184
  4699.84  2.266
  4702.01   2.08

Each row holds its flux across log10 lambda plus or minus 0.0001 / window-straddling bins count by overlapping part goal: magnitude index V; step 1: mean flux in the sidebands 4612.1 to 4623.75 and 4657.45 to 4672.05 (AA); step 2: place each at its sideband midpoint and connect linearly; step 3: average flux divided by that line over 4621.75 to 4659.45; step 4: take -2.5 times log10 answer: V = 0.072 mag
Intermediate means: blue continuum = 2.45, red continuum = 2.05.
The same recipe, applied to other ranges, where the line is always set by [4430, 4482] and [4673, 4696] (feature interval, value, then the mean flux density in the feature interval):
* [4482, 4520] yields -0.079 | 1.97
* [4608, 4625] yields -0.213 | 2.36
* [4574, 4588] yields -0.095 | 2.08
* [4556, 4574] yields -0.147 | 2.16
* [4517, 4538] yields -0.051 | 1.94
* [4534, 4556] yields -0.136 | 2.12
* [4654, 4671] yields -0.061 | 2.09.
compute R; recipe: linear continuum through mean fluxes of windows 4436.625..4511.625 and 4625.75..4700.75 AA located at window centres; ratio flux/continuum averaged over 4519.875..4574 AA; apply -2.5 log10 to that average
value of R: -0.08 mag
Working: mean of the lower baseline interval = 1.86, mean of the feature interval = 2.08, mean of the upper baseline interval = 2.06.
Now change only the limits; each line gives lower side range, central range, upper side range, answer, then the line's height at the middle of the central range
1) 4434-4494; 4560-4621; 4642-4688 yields -0.114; 1.94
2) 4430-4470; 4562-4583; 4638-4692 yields -0.152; 1.9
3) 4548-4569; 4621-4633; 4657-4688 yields -0.107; 2.03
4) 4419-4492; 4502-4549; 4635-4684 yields -0.058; 1.9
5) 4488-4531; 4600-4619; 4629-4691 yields -0.148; 1.98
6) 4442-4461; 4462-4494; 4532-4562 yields -0.031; 1.85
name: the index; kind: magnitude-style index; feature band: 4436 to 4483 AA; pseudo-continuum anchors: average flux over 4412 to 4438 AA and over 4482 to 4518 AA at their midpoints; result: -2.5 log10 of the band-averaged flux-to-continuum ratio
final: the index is 0.06 mag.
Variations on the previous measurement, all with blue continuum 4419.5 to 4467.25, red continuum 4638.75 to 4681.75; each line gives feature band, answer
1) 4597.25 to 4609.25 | -0.078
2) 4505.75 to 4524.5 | -0.051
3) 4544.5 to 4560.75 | -0.130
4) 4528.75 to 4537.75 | -0.066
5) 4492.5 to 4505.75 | -0.018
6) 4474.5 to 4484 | -0.088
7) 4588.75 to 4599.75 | -0.020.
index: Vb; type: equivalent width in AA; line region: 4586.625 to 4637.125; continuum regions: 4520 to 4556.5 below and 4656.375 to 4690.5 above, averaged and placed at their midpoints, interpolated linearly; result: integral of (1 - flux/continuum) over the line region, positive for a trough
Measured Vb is -4.3 AA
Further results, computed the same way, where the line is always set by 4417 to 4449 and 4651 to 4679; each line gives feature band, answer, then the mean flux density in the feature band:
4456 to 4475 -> 1.8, 1.68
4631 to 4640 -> 0.1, 1.99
